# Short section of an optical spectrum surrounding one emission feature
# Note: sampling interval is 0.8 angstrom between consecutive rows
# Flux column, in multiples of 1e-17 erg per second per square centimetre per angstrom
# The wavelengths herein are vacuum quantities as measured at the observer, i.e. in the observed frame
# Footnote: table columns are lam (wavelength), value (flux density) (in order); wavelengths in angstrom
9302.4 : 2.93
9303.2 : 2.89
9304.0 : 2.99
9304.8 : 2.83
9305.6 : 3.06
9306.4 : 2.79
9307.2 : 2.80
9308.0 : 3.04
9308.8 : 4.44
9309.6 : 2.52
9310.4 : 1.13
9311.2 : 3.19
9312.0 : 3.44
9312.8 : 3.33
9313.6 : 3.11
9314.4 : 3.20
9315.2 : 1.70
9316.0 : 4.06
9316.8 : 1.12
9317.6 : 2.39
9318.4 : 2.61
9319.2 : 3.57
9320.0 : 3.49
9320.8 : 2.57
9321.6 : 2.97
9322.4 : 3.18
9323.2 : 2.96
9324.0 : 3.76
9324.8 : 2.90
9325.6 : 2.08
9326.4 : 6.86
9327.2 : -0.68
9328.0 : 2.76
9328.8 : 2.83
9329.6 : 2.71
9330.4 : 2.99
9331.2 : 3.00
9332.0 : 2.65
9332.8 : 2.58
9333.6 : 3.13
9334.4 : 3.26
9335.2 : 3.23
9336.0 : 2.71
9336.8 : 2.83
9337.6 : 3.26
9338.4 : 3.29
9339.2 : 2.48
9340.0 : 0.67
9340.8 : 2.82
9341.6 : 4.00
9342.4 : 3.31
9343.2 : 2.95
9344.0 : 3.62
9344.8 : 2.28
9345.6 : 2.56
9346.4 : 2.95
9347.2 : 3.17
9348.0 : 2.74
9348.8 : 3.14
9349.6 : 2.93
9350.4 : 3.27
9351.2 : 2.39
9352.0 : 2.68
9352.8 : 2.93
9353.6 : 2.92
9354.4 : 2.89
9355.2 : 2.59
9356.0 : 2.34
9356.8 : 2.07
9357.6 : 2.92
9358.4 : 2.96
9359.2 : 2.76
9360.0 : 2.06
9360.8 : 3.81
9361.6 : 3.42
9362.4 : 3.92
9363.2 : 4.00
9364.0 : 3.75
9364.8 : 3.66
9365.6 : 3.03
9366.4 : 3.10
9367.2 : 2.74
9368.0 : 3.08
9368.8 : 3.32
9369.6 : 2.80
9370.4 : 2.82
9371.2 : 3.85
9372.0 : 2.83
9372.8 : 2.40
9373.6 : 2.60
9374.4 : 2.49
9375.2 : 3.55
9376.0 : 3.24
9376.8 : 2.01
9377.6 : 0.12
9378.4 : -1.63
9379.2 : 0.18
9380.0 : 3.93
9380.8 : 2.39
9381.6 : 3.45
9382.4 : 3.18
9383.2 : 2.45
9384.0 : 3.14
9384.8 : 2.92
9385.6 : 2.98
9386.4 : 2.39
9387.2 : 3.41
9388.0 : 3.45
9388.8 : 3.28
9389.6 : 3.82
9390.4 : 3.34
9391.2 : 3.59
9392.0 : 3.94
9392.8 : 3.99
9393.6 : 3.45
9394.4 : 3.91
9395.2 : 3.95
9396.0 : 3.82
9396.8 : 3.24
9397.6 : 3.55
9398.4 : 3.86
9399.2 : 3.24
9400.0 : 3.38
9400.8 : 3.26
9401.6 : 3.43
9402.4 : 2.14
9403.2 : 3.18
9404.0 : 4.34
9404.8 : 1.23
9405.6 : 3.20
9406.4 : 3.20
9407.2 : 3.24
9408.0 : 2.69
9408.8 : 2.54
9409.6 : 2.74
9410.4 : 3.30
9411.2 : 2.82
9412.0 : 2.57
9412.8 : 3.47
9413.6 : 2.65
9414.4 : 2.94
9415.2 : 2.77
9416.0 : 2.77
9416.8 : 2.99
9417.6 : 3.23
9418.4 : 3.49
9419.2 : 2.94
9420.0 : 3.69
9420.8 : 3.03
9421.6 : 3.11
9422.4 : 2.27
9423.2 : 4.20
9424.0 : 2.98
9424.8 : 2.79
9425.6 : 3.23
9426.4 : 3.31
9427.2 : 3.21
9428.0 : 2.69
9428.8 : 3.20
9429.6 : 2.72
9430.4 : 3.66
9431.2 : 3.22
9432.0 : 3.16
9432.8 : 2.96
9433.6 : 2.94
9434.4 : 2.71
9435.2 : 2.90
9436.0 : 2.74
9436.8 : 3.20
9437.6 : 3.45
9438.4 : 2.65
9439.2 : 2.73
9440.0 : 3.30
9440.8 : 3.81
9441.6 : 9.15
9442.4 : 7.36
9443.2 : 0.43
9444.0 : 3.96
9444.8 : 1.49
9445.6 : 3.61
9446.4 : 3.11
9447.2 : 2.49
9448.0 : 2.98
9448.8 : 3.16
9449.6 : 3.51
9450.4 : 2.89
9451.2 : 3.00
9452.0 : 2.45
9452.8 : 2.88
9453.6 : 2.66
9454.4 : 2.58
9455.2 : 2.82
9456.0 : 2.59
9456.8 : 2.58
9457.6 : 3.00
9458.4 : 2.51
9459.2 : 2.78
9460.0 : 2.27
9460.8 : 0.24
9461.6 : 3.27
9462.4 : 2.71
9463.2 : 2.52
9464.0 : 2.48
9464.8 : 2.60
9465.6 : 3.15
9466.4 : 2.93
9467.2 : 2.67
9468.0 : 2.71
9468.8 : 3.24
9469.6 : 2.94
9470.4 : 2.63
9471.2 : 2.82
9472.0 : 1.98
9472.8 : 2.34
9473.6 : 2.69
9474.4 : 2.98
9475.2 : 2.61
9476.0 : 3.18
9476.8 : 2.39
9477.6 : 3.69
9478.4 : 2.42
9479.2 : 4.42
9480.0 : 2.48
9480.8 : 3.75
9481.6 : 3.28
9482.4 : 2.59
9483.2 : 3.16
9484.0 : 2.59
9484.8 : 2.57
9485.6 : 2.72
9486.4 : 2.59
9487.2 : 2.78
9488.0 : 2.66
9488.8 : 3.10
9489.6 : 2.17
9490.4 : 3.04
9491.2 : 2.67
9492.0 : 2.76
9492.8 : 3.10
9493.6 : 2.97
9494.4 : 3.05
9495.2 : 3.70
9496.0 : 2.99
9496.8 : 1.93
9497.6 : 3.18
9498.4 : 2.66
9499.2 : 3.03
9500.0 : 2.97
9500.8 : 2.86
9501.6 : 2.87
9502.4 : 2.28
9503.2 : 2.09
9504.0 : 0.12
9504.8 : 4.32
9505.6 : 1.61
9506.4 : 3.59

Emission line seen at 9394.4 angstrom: [N II] 6583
